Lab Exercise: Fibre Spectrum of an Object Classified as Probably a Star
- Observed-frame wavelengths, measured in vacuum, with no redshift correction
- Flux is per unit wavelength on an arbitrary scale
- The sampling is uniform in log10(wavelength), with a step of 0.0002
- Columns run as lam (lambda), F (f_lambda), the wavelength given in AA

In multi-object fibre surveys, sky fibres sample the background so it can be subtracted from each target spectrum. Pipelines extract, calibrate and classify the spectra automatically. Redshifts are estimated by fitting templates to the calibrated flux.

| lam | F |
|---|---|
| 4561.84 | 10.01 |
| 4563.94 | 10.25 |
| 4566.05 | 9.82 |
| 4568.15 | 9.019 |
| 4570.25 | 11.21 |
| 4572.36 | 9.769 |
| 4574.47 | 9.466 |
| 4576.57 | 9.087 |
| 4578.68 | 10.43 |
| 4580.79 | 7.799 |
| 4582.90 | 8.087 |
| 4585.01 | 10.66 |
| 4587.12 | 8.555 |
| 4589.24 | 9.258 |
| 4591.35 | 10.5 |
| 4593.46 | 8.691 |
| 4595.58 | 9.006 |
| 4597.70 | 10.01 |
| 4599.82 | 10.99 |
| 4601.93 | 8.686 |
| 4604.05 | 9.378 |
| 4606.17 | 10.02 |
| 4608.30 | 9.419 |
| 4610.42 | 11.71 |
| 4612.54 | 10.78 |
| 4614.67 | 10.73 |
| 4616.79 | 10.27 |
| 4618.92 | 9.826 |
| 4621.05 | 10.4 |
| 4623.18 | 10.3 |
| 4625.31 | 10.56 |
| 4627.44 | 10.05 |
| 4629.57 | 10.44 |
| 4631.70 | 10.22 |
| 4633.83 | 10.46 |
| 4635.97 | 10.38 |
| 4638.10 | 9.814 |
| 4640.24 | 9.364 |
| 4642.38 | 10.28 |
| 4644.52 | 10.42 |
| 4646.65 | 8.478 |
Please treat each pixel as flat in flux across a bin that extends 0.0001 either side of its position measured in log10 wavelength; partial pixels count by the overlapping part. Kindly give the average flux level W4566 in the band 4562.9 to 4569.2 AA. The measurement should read 9.69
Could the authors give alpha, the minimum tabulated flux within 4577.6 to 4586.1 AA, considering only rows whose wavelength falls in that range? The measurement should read 7.799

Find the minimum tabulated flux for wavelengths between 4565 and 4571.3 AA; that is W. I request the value 9.019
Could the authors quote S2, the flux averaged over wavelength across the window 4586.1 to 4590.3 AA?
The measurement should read 8.91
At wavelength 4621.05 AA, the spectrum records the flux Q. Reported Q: 10.4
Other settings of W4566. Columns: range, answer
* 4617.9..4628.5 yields 10.2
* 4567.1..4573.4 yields 10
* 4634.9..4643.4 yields 9.95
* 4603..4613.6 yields 10.3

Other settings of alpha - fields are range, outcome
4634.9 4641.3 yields 9.364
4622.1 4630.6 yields 10.05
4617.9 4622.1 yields 9.826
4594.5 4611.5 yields 8.686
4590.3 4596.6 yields 8.691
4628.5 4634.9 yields 10.22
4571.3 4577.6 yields 9.087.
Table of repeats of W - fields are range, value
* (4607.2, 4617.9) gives 9.419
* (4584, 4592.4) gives 8.555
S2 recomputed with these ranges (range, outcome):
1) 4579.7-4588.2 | 8.78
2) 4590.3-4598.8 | 9.55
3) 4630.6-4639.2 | 10.2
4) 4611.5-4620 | 10.4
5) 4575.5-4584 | 8.87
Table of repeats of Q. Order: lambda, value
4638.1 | 9.814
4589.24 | 9.258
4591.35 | 10.5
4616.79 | 10.27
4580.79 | 7.799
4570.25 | 11.21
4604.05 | 9.378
